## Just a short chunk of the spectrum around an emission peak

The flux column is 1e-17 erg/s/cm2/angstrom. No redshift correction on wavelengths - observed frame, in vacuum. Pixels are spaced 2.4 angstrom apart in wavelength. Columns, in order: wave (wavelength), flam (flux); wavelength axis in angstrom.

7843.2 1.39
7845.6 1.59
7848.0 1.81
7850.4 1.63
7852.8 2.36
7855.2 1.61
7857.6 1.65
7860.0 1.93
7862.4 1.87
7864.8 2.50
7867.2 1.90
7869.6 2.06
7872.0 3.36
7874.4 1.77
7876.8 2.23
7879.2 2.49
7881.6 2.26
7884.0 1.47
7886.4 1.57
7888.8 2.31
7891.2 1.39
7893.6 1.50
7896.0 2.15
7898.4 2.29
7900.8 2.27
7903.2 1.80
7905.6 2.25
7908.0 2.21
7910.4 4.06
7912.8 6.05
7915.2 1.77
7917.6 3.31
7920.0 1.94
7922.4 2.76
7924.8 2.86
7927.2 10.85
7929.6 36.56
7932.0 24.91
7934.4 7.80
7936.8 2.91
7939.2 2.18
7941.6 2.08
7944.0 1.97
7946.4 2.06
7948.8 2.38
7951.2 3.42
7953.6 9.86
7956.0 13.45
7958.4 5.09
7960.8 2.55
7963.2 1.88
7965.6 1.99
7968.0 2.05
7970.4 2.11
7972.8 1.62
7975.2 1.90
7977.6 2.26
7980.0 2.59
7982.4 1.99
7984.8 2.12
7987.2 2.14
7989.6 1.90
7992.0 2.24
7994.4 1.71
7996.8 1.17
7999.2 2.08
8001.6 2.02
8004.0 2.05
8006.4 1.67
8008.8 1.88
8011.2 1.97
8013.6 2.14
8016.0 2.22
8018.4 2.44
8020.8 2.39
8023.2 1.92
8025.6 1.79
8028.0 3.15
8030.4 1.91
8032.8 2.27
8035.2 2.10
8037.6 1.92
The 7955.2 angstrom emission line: [N II]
